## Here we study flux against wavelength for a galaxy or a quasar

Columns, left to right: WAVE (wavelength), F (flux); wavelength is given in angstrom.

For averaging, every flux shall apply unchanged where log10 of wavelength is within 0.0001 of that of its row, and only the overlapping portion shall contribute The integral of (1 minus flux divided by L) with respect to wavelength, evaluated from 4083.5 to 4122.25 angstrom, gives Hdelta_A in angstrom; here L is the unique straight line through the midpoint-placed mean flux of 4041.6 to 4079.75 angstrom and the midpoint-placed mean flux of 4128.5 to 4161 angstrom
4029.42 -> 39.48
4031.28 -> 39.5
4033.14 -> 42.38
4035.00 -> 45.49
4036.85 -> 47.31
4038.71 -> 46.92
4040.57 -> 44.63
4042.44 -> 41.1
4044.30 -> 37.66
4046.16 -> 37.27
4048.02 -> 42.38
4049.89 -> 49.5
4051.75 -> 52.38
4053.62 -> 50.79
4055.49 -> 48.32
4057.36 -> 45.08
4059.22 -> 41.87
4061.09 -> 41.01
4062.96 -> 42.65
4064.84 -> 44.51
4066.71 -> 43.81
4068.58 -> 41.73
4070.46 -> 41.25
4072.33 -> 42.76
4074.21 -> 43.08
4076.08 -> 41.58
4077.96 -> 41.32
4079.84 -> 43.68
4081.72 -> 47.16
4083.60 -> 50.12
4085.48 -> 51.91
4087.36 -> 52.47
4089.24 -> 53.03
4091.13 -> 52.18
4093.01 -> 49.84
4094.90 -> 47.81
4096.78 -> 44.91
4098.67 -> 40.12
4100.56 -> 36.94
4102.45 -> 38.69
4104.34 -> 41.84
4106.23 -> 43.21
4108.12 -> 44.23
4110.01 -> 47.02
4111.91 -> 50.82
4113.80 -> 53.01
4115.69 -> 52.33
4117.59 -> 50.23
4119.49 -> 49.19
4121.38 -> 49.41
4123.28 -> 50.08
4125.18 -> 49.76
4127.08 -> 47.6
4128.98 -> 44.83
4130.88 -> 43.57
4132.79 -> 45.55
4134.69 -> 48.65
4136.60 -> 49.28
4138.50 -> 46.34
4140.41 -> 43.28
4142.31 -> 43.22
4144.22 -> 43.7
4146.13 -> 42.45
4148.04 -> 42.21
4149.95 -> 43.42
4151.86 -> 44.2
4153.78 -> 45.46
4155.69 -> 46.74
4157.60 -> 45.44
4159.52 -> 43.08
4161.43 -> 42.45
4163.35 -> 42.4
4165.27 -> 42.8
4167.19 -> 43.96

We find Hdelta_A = -3.0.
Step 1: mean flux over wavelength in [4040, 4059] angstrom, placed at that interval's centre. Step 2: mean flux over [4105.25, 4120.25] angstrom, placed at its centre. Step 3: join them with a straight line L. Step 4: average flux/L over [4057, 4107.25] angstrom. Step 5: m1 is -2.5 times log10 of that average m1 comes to 0.053 mag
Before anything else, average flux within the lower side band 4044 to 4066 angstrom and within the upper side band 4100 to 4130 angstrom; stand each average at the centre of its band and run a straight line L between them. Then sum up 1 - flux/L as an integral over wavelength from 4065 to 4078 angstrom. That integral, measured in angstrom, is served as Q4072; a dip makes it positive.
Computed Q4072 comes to 0.8 angstrom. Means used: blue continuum 44.6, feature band 42.4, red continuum 47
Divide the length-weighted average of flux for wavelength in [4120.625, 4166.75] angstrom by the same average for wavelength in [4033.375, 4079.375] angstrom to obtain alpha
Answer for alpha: 1.03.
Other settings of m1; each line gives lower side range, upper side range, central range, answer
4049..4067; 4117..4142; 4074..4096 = -0.03 mag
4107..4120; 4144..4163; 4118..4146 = 0.00 mag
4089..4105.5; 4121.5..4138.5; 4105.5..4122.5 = -0.06 mag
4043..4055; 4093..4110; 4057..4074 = 0.04 mag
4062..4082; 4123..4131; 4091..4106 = 0.04 mag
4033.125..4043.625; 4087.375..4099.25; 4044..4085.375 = 0.05 mag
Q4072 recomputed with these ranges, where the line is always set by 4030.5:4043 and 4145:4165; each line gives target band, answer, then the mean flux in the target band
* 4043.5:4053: 0.0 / 44.2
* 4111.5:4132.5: -2.5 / 49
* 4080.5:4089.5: -1.4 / 50.6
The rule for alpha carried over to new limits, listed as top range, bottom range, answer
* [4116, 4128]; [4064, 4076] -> 1.16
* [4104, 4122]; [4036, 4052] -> 1.10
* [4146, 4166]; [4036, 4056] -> 0.97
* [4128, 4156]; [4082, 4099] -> 0.91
